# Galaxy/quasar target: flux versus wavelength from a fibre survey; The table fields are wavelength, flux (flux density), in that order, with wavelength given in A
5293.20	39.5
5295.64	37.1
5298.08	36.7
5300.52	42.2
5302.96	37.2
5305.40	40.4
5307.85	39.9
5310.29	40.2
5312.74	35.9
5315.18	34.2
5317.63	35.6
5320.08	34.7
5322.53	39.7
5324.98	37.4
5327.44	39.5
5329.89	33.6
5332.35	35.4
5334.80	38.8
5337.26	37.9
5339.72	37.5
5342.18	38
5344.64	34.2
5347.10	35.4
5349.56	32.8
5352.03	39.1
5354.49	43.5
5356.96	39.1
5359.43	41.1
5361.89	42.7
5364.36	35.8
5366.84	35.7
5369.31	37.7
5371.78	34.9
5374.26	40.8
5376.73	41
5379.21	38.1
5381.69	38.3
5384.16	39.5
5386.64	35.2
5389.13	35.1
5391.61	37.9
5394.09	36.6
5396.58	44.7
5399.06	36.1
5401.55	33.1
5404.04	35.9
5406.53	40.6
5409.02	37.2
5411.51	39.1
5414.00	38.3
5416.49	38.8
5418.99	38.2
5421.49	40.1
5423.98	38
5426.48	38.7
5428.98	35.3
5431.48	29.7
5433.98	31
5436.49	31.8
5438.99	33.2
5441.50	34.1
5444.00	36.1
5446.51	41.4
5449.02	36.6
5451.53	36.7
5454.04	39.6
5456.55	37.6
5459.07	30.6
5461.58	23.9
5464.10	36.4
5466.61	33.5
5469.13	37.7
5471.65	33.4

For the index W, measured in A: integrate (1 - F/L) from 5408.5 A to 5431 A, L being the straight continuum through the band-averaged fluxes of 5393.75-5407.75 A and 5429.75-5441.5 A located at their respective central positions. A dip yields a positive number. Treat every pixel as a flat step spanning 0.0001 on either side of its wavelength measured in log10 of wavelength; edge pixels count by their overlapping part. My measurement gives -2.2 A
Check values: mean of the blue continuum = 37.9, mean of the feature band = 37.9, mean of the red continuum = 31.9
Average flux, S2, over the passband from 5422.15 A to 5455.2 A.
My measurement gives 35.6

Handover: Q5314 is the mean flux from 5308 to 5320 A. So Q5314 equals 36.6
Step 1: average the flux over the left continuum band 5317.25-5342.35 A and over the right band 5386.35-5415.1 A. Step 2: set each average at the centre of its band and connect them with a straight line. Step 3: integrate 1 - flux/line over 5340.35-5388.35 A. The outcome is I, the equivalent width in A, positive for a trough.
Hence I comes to -0.89 A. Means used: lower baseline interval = 37.1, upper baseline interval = 37.6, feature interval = 38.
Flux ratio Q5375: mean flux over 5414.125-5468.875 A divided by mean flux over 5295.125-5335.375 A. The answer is 0.9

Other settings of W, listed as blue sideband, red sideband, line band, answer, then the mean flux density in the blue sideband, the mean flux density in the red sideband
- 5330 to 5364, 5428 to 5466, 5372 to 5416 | -2.23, 37.9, 34.2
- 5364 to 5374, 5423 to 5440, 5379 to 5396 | -0.84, 36.5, 33.9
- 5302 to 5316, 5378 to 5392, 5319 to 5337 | 0.39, 38.1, 37.3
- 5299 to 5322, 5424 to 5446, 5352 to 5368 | -1.41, 37.9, 34.2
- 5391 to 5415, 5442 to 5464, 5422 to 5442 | 1.23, 38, 35.3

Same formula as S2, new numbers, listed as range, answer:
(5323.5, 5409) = 37.7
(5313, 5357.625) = 37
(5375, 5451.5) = 37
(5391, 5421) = 38.1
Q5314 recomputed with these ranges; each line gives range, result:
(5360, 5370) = 38.2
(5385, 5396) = 36.8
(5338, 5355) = 37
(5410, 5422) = 38.8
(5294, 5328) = 37.9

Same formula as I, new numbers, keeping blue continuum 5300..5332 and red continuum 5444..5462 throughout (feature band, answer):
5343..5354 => 0.33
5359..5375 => -0.55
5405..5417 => -0.79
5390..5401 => -0.55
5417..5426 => -0.64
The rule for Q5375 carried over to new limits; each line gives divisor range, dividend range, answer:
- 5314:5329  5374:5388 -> 1.05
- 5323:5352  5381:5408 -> 1.03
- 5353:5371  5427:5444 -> 0.84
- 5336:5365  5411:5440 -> 0.94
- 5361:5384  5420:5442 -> 0.91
